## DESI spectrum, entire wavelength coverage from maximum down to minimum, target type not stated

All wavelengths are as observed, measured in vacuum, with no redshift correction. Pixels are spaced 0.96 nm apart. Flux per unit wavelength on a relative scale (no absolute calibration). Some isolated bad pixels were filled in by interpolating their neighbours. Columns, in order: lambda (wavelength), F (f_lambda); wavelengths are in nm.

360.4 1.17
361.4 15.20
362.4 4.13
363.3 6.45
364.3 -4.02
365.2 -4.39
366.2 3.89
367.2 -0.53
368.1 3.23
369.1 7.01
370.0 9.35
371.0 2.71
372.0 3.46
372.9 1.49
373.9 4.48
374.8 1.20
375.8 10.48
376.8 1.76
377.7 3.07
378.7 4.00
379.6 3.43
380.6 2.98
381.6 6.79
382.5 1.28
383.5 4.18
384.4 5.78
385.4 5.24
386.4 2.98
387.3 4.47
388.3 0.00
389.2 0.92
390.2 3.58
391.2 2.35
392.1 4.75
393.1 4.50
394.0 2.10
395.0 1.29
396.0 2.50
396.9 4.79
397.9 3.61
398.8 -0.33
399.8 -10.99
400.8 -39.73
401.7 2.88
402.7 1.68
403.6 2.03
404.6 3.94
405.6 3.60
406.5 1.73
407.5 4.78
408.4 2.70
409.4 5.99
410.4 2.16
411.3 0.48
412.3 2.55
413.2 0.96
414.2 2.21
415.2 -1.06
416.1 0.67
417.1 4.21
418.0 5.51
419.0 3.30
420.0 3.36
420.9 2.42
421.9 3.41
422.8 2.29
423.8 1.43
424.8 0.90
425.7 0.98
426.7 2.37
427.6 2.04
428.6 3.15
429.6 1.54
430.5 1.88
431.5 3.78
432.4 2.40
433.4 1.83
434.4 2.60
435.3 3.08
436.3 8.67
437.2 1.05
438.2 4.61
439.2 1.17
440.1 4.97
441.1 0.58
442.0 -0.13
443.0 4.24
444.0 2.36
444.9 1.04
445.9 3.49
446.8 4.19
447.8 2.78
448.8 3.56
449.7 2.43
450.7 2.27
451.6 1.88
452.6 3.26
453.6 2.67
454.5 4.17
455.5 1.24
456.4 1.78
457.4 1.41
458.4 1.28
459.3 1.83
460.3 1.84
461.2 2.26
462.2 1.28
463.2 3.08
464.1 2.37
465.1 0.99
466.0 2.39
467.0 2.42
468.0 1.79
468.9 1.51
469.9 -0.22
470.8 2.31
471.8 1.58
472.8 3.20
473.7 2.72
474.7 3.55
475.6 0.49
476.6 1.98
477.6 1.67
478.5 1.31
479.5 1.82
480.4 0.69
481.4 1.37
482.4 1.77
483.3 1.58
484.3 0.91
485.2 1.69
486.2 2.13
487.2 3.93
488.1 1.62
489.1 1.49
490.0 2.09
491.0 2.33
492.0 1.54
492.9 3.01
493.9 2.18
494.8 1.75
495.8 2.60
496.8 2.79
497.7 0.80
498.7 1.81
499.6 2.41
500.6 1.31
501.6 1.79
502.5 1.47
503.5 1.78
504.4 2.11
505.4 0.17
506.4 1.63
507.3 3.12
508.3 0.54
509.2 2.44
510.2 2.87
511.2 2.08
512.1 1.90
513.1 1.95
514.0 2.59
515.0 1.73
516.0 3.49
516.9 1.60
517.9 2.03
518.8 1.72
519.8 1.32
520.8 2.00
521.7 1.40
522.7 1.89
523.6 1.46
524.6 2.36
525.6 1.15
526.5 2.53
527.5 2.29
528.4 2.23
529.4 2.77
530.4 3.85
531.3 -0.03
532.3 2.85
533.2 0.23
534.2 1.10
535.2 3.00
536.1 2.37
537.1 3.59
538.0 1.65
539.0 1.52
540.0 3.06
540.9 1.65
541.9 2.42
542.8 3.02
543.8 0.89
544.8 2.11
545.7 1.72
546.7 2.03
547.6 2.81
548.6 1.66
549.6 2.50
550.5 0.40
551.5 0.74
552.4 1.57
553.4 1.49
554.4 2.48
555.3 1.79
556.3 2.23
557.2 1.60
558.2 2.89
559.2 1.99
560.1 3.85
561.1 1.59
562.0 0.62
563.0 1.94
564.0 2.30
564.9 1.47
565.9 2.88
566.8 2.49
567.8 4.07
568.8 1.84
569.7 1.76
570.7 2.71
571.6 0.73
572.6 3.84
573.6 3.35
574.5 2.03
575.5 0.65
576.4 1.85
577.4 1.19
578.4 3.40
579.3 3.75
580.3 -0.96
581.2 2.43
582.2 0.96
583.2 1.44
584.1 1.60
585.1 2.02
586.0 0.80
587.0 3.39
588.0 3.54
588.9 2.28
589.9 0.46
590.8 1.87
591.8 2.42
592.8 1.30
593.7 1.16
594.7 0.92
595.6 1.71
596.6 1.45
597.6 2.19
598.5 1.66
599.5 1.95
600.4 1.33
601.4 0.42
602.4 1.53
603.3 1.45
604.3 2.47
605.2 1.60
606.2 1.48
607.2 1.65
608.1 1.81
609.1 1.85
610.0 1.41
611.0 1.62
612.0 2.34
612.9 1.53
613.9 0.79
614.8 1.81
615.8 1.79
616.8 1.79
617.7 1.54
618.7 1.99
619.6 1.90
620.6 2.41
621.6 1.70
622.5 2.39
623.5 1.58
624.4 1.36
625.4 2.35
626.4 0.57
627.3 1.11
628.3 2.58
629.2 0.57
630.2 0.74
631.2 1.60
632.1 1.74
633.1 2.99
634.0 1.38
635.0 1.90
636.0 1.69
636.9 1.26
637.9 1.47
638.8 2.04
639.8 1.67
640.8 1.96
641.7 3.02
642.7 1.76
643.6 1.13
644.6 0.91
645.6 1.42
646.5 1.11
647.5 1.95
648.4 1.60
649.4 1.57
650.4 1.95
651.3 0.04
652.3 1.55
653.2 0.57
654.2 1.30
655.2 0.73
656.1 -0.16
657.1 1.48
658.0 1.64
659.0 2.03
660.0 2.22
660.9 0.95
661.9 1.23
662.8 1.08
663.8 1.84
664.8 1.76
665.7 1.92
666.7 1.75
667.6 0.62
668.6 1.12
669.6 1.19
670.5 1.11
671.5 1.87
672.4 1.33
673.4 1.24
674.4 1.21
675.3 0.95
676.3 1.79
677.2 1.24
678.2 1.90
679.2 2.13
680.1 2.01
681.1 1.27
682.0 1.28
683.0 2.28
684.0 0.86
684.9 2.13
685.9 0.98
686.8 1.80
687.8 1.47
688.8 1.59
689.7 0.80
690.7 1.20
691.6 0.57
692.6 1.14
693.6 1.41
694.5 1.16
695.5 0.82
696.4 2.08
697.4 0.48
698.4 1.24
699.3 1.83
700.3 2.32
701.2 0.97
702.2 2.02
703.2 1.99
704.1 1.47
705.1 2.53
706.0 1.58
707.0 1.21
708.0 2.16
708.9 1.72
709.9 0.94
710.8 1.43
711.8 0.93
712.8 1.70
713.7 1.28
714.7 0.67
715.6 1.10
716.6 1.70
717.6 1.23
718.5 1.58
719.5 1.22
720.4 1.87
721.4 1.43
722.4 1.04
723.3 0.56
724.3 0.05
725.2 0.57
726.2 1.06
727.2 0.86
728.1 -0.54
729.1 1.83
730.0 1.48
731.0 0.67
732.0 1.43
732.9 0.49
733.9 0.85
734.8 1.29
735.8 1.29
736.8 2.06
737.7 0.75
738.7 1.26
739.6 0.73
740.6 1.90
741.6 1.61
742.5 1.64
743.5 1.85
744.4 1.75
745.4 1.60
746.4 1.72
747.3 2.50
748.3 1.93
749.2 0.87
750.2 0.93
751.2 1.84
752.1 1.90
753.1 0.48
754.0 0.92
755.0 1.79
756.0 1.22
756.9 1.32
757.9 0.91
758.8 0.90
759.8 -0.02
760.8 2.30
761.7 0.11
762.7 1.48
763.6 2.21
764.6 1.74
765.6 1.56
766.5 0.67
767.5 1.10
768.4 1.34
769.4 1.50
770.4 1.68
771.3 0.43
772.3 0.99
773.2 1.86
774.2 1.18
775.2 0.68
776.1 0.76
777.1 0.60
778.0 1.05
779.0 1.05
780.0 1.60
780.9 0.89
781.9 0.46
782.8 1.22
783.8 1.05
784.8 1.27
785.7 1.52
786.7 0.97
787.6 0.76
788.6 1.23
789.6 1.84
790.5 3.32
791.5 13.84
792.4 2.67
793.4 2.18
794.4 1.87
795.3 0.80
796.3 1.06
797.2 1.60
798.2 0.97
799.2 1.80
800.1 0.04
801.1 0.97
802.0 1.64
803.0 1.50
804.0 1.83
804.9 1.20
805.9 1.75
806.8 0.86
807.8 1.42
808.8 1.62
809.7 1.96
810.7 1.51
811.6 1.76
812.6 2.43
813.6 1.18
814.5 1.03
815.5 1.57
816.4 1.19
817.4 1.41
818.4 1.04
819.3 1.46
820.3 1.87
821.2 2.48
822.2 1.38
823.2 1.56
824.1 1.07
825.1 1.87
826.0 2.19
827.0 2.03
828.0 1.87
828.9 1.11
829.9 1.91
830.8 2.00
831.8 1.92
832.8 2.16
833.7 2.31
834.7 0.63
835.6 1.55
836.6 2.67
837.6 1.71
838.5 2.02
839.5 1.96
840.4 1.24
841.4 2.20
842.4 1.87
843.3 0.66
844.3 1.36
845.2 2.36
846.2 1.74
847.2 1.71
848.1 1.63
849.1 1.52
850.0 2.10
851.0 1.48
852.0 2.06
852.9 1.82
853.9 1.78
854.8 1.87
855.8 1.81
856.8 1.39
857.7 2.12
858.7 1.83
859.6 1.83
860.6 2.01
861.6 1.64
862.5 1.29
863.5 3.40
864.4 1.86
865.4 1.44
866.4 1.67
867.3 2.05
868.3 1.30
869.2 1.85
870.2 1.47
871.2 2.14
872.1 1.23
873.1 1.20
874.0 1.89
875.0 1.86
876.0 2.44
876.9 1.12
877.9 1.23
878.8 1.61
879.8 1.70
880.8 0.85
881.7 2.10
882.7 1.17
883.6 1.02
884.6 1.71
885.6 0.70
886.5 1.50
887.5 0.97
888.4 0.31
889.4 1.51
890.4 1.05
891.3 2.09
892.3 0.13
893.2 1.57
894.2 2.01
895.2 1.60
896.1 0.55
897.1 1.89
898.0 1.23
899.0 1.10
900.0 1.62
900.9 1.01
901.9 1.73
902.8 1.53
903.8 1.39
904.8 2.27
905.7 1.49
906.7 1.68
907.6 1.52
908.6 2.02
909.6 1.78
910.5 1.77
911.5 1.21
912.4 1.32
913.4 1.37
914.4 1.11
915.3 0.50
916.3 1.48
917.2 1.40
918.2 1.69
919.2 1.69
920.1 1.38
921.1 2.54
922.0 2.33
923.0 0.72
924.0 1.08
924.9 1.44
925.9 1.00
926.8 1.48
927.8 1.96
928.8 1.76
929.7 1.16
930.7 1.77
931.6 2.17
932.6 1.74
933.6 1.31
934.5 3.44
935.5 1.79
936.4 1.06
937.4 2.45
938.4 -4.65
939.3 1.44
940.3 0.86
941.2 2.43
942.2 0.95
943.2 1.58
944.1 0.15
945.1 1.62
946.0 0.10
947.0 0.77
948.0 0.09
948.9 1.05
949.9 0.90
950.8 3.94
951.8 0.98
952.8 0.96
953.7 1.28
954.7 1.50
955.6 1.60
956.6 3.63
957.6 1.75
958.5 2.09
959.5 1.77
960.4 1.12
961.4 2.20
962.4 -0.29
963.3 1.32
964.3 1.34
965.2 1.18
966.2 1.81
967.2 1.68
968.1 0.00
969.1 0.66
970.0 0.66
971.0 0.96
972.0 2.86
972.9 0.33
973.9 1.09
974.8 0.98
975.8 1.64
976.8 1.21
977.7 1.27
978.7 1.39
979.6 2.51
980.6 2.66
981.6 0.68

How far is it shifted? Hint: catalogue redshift 1.123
